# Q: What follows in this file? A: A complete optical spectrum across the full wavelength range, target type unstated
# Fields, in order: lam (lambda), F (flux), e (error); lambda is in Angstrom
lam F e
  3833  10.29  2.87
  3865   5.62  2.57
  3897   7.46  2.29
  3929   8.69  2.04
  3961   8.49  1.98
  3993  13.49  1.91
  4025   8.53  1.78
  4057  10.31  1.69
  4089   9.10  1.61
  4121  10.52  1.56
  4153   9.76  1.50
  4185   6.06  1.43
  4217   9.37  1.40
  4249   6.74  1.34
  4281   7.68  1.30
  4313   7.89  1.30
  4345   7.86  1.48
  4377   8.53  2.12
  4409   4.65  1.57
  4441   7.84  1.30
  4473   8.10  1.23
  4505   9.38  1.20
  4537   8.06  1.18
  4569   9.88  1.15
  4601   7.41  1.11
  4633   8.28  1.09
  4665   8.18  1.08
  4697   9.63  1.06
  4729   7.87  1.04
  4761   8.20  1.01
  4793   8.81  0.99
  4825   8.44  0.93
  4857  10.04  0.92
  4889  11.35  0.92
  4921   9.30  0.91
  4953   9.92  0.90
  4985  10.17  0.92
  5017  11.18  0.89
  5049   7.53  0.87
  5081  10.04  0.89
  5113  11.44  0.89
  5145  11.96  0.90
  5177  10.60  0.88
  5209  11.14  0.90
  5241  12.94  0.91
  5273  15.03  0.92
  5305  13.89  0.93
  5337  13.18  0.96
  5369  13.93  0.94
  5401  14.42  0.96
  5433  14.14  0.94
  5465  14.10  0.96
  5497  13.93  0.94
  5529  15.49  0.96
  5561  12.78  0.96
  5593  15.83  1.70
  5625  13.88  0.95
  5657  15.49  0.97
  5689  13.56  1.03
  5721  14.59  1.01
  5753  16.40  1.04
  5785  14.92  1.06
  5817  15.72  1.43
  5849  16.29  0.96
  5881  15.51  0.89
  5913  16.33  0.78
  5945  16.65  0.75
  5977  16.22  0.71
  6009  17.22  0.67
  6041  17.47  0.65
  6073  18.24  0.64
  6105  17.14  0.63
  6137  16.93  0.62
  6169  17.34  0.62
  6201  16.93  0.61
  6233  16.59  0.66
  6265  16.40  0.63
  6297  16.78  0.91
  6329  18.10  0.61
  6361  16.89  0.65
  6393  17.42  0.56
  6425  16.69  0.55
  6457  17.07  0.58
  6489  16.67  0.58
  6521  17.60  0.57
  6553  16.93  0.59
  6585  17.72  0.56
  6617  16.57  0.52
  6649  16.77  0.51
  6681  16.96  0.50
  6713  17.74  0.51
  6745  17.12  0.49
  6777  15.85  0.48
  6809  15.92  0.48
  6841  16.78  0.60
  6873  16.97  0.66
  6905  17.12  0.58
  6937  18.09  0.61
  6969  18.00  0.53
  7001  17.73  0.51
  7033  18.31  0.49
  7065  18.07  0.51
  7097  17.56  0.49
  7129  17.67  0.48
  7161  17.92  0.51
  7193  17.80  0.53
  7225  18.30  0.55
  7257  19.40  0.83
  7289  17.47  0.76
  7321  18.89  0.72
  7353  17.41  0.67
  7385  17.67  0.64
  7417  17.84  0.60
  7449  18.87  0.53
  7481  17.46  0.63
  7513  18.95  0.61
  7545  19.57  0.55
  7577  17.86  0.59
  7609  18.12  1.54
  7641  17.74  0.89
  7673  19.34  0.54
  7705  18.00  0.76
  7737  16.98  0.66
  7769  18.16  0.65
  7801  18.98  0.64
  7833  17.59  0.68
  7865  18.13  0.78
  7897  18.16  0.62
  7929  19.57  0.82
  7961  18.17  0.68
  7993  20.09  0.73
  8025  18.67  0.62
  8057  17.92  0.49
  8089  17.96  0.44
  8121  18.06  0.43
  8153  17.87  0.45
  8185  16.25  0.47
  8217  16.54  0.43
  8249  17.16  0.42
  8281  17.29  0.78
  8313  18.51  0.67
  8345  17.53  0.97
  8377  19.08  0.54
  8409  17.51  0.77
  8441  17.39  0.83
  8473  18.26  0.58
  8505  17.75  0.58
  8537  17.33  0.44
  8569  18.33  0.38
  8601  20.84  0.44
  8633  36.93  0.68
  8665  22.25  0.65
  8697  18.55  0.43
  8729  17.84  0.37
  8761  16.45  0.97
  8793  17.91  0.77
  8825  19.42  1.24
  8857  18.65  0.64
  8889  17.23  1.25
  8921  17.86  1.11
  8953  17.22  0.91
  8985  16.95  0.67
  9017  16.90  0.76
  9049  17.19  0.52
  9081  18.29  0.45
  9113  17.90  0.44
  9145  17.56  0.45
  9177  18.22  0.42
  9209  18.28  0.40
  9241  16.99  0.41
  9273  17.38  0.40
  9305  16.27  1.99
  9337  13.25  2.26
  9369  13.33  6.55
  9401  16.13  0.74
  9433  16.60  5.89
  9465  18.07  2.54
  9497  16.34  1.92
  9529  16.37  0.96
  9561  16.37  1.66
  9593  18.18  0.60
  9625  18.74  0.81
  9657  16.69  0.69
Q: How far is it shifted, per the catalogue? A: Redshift 0.314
